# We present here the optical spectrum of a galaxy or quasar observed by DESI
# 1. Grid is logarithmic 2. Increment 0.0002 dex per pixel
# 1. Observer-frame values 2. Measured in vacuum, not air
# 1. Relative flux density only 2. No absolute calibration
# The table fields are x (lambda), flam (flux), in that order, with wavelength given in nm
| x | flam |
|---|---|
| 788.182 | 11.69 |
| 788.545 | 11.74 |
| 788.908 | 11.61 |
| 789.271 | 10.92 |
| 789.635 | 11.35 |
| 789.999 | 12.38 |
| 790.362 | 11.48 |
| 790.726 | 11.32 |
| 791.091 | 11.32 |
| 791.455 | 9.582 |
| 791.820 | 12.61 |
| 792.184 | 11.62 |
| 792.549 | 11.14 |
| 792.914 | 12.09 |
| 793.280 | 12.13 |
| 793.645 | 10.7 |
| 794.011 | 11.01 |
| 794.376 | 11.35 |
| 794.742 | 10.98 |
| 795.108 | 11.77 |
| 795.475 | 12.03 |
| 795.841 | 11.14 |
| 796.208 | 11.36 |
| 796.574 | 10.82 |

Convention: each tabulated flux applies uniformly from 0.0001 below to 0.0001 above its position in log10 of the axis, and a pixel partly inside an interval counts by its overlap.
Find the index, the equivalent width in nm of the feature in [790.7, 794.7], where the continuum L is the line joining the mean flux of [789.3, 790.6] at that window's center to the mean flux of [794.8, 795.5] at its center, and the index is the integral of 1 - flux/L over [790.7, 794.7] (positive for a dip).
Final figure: 0.110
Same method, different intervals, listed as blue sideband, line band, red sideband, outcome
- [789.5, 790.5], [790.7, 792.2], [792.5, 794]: 0.05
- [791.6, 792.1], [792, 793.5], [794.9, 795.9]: 0.04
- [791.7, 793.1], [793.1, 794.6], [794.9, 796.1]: 0.06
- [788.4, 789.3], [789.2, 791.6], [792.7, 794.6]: 0.05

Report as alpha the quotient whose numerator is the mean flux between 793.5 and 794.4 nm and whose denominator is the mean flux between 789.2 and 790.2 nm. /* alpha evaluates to 0.94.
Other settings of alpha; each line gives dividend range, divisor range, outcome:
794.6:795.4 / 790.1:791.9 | 1.02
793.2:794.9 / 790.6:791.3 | 0.99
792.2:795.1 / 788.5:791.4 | 1.00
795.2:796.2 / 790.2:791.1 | 1.02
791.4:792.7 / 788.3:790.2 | 0.98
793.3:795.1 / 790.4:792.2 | 0.99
